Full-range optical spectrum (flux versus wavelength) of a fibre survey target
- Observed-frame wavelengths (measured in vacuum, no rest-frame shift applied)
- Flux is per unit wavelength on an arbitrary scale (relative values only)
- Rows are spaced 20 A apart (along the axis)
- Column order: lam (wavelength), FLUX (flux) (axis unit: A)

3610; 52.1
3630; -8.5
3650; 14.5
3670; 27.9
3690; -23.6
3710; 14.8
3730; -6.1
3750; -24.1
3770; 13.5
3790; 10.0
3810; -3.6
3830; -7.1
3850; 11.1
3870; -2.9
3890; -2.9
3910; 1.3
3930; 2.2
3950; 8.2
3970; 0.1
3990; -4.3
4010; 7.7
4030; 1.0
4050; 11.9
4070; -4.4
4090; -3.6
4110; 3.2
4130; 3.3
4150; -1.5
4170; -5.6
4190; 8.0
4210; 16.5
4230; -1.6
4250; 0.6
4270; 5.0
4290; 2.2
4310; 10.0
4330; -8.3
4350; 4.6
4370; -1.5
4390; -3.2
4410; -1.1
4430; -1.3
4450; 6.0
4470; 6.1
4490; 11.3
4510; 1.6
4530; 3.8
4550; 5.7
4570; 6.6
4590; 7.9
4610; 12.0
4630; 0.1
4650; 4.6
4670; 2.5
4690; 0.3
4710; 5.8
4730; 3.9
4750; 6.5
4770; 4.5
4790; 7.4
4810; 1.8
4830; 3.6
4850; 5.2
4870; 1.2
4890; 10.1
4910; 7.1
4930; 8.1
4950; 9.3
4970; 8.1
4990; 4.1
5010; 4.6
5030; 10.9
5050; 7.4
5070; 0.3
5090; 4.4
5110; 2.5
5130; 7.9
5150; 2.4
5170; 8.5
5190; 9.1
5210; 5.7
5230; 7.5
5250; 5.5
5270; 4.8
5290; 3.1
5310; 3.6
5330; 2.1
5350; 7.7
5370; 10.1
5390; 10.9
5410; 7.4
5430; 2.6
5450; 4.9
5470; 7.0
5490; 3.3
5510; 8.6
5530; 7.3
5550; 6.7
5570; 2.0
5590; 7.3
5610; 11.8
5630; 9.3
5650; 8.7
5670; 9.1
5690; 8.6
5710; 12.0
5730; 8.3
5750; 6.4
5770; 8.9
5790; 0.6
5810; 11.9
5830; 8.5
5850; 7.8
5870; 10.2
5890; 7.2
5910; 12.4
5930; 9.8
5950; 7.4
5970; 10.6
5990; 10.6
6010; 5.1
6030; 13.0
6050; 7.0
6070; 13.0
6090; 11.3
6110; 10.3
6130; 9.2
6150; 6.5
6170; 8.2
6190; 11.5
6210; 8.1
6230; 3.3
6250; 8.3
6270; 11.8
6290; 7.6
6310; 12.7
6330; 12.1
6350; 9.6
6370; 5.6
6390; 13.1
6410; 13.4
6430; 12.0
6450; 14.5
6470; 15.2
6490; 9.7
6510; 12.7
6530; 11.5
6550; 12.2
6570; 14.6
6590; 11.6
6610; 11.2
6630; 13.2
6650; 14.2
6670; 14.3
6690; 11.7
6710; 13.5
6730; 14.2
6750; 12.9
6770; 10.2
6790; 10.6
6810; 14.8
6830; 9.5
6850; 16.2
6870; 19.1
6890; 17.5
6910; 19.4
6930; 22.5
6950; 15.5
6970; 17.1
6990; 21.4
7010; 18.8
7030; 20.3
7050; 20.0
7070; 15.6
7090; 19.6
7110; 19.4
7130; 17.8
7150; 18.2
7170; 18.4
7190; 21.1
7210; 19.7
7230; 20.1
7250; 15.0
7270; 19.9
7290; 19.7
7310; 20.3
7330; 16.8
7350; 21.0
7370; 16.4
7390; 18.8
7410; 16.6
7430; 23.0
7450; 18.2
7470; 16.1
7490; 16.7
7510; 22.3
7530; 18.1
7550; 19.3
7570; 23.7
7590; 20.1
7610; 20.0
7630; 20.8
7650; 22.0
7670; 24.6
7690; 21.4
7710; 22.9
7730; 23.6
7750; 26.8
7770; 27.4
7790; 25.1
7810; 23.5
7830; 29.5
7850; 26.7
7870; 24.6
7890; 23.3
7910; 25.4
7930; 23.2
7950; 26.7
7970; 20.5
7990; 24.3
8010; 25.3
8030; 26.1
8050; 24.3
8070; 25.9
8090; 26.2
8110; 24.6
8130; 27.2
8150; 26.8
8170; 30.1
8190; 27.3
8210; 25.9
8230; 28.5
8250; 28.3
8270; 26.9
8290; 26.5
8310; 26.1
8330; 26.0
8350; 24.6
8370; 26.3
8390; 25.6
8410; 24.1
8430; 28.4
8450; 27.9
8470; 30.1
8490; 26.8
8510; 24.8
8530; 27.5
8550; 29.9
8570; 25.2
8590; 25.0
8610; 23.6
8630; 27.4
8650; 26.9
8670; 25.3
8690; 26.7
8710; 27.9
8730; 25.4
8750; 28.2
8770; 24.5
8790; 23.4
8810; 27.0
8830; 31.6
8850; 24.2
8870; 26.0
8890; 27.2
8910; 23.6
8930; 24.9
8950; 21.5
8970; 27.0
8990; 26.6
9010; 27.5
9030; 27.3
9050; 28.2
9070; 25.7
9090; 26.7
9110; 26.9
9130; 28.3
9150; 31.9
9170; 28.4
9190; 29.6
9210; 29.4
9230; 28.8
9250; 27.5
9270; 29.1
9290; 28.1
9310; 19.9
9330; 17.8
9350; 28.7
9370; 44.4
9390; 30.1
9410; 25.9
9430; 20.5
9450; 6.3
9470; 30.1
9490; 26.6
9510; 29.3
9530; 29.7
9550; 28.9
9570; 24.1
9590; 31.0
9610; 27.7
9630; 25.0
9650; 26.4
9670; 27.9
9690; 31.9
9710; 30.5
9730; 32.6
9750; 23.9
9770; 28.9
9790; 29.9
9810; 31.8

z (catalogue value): 0.72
